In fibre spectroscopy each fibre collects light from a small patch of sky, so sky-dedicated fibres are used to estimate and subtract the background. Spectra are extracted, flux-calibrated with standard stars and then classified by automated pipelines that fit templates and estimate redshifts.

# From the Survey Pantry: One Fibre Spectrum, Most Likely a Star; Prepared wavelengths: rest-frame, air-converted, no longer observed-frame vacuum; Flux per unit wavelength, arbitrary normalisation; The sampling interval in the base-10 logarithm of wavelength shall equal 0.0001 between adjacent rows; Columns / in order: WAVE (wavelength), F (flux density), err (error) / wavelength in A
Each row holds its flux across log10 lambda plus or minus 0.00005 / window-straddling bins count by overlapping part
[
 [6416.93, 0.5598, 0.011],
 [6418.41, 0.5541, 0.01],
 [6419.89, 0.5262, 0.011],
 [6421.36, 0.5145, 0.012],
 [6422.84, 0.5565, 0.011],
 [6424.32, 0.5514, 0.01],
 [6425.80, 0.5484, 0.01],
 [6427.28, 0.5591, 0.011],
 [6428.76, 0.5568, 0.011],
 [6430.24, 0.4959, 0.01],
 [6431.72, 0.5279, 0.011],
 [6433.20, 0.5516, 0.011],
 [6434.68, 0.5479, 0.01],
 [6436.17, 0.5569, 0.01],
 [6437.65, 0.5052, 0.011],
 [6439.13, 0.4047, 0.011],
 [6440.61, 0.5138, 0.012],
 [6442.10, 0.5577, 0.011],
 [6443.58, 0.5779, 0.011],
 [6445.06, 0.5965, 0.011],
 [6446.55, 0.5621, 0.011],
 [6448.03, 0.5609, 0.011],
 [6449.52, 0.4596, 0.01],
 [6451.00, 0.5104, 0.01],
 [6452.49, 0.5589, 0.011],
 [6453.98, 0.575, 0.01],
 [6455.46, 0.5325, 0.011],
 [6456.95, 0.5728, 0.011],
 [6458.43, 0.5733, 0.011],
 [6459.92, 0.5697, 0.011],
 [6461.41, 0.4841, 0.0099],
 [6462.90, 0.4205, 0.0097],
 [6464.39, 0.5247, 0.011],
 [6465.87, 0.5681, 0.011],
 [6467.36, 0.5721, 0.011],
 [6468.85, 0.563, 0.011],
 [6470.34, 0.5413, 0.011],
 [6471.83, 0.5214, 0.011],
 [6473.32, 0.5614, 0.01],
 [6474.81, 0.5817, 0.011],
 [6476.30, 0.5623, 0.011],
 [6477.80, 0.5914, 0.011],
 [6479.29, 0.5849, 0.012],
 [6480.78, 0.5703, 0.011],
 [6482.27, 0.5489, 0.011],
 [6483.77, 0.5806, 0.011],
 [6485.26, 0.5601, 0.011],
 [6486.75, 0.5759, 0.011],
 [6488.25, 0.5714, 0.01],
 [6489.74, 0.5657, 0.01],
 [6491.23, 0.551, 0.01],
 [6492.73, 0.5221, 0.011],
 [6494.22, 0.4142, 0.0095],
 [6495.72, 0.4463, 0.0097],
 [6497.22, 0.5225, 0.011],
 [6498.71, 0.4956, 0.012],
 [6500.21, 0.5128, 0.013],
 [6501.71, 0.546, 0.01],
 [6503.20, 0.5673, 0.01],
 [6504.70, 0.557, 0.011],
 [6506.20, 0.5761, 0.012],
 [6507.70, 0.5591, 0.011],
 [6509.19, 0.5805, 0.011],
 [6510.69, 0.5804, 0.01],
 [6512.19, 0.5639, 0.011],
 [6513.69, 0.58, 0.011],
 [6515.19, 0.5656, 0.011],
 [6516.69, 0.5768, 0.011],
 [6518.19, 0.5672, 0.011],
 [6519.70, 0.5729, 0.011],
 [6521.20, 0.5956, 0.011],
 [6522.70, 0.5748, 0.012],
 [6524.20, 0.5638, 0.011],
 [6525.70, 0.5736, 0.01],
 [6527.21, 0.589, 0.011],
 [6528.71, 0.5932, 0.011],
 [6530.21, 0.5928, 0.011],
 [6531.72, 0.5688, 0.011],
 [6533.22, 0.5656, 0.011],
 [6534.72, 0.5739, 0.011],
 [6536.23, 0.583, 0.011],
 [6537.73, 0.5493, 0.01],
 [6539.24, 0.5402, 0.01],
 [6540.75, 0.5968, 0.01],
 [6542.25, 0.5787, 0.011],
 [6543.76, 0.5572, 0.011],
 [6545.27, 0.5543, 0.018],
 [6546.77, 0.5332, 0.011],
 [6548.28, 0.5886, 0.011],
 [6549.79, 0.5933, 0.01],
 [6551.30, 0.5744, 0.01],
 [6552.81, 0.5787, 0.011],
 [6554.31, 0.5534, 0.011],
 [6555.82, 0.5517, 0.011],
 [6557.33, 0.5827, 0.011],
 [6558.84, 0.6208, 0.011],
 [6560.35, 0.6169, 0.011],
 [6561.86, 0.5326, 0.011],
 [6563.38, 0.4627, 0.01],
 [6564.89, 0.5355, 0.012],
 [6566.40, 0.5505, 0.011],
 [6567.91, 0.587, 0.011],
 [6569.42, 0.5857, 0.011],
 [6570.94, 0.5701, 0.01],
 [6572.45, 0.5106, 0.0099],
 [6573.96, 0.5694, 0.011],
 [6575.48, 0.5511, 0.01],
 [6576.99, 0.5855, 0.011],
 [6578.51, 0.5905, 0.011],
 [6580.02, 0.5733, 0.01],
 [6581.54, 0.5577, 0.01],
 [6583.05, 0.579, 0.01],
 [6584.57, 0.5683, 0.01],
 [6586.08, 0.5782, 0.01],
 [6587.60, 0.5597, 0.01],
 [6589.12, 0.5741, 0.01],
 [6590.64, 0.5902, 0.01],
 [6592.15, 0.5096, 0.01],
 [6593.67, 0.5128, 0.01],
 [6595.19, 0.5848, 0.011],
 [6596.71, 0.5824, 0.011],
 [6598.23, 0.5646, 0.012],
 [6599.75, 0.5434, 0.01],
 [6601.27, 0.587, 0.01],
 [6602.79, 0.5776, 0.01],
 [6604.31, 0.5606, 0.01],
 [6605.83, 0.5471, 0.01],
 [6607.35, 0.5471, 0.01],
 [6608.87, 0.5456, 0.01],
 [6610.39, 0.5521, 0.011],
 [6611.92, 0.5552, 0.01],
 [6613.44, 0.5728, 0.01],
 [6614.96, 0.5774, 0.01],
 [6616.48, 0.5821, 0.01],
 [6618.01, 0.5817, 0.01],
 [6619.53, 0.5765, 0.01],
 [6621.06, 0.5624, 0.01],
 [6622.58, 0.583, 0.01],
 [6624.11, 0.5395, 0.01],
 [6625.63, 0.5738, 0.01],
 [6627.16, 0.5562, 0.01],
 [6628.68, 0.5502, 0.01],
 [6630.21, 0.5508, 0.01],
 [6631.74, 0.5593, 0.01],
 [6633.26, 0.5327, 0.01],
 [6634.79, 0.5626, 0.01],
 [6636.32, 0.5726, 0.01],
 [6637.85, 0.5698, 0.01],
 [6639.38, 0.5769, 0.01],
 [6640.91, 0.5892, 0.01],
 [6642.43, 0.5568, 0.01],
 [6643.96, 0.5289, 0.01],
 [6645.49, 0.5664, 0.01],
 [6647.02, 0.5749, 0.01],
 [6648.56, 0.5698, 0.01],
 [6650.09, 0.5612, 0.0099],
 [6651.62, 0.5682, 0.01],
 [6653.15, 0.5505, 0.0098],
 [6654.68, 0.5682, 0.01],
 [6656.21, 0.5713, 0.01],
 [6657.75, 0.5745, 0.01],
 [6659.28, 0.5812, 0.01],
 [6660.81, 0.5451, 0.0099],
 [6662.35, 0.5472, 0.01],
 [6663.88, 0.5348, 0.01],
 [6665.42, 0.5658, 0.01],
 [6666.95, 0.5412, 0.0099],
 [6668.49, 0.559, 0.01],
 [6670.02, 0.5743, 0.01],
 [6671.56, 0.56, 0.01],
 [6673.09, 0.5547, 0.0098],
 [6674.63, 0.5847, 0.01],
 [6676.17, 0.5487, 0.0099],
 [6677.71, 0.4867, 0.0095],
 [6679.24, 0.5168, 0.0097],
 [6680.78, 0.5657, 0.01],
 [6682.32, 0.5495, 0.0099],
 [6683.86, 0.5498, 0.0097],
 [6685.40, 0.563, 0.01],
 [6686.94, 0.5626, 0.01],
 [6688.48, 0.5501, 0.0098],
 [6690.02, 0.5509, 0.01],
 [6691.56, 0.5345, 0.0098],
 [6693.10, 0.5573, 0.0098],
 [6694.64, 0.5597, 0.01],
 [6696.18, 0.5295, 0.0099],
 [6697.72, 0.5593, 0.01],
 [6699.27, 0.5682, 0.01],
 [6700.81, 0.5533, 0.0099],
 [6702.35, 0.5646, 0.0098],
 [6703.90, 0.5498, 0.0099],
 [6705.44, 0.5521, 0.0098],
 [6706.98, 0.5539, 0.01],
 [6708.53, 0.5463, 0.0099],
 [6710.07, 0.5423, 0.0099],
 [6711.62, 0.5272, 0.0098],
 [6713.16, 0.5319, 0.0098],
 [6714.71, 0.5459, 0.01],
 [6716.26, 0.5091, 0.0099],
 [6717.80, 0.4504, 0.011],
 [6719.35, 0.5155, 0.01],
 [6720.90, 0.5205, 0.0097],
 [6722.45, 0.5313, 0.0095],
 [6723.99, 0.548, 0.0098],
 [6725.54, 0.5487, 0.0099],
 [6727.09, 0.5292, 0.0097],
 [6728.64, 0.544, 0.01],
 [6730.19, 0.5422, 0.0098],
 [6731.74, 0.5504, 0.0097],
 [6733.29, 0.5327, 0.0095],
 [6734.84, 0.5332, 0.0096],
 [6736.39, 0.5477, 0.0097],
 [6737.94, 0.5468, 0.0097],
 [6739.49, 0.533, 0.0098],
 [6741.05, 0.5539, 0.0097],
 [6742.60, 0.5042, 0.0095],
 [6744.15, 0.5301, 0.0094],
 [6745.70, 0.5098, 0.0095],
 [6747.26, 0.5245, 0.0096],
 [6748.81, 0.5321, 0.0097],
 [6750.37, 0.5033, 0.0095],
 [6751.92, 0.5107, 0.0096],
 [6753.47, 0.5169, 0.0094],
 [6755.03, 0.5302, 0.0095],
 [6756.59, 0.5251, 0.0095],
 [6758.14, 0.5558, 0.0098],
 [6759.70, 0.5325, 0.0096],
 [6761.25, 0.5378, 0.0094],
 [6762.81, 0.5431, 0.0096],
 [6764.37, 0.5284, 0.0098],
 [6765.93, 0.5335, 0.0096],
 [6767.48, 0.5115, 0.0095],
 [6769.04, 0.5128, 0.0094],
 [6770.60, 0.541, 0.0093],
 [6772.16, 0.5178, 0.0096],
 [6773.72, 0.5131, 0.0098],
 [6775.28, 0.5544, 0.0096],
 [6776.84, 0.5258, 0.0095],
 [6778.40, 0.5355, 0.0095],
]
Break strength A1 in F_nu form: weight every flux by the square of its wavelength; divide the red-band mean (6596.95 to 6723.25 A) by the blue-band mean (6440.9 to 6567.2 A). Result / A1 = 1.0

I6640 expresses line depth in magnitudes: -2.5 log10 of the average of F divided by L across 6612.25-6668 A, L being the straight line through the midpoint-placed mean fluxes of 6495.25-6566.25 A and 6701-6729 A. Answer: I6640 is -0.03 mag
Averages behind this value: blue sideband 0.563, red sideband 0.534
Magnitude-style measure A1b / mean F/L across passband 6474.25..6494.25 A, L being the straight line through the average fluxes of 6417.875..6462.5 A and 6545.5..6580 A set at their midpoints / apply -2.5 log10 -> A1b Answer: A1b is -0.03 mag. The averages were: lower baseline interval 0.538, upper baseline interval 0.565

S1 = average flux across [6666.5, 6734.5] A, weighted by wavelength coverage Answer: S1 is 0.543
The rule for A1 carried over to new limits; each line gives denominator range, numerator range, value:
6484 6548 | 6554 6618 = 1.03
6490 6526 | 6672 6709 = 1.06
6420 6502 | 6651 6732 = 1.09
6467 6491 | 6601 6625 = 1.04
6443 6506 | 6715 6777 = 1.06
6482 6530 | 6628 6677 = 1.06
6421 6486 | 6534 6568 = 1.07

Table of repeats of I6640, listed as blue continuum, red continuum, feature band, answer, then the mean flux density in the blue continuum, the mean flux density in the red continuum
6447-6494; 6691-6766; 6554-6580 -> -0.04 mag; 0.548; 0.535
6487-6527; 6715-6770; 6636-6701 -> -0.04 mag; 0.551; 0.528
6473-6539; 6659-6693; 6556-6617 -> -0.01 mag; 0.56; 0.551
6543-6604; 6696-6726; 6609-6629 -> -0.02 mag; 0.564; 0.537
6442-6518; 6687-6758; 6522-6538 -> -0.06 mag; 0.549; 0.536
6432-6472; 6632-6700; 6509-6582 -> -0.05 mag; 0.537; 0.557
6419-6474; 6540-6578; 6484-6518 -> 0.01 mag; 0.537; 0.565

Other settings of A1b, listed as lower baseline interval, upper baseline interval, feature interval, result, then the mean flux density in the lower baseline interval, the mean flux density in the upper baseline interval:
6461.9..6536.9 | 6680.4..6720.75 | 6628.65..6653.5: -0.03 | 0.556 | 0.543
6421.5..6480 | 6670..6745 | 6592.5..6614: -0.03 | 0.542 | 0.542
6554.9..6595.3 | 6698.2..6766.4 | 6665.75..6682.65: -0.01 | 0.562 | 0.534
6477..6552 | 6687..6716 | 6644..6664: -0.02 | 0.561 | 0.548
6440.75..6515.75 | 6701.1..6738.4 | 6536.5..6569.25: -0.04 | 0.548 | 0.536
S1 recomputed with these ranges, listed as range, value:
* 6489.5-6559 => 0.56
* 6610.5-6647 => 0.564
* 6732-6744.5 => 0.536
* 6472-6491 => 0.569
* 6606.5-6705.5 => 0.558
